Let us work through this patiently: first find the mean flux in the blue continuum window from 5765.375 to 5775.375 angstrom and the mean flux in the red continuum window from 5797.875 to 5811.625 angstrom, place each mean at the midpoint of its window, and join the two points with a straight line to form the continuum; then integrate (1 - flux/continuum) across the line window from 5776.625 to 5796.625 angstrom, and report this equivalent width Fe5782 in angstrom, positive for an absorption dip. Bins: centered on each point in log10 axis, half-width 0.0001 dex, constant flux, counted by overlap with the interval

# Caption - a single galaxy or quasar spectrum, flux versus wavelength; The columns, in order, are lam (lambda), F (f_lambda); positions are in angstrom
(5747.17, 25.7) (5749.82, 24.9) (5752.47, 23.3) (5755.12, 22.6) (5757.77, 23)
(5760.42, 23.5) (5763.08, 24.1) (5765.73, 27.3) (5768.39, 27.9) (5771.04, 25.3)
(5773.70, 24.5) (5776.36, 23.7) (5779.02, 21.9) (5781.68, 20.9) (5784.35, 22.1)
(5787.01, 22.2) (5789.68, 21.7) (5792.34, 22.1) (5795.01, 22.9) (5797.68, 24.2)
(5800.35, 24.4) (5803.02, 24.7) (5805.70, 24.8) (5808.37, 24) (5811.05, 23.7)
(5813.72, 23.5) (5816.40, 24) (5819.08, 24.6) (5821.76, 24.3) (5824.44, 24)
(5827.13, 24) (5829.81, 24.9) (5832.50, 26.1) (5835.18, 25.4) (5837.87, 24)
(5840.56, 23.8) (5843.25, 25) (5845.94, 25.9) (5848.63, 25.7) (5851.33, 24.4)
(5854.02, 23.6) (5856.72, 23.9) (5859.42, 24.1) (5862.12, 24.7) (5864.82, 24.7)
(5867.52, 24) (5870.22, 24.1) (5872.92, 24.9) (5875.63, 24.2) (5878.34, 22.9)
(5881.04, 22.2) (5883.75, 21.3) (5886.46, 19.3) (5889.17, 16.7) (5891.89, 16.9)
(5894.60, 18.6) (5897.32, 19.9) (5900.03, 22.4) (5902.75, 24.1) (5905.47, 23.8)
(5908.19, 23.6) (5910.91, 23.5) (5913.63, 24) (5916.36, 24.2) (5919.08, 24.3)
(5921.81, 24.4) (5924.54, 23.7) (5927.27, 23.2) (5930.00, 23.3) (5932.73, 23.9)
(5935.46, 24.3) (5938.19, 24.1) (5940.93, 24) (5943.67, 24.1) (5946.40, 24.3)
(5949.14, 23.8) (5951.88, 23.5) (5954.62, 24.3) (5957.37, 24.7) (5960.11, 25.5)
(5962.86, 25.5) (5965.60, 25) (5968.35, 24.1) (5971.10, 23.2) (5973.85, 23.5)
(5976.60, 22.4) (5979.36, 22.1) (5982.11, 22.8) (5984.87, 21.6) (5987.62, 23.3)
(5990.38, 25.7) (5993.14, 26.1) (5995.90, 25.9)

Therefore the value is 2.5 angstrom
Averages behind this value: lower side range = 26.1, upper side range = 24.3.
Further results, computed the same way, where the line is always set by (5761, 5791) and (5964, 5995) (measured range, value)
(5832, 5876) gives -1.6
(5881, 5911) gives 3.6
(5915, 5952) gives -0.4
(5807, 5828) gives -0.2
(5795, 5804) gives -0.2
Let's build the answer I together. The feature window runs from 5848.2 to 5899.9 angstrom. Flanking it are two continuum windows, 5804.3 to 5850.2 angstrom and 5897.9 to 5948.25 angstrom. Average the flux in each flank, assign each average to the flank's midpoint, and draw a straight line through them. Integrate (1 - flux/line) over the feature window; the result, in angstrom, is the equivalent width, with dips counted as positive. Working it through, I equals 3.9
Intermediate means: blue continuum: 24.6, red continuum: 23.8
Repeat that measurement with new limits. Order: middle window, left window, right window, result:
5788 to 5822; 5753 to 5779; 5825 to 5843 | 1.2 angstrom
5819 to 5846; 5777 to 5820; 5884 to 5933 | -2.1 angstrom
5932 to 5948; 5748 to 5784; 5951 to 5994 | -0.1 angstrom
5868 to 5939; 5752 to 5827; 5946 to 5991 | 3.5 angstrom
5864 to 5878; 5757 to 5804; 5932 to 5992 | -0.3 angstrom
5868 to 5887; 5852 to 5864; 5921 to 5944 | 0.9 angstrom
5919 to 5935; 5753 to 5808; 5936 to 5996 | 0.1 angstrom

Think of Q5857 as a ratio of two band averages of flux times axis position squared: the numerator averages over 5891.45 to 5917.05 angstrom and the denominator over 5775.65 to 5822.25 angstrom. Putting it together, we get 1.0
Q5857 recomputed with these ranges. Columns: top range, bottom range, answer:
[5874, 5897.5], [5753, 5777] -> 0.86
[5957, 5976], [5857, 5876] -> 1.04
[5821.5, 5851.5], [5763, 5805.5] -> 1.06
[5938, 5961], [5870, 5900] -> 1.18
